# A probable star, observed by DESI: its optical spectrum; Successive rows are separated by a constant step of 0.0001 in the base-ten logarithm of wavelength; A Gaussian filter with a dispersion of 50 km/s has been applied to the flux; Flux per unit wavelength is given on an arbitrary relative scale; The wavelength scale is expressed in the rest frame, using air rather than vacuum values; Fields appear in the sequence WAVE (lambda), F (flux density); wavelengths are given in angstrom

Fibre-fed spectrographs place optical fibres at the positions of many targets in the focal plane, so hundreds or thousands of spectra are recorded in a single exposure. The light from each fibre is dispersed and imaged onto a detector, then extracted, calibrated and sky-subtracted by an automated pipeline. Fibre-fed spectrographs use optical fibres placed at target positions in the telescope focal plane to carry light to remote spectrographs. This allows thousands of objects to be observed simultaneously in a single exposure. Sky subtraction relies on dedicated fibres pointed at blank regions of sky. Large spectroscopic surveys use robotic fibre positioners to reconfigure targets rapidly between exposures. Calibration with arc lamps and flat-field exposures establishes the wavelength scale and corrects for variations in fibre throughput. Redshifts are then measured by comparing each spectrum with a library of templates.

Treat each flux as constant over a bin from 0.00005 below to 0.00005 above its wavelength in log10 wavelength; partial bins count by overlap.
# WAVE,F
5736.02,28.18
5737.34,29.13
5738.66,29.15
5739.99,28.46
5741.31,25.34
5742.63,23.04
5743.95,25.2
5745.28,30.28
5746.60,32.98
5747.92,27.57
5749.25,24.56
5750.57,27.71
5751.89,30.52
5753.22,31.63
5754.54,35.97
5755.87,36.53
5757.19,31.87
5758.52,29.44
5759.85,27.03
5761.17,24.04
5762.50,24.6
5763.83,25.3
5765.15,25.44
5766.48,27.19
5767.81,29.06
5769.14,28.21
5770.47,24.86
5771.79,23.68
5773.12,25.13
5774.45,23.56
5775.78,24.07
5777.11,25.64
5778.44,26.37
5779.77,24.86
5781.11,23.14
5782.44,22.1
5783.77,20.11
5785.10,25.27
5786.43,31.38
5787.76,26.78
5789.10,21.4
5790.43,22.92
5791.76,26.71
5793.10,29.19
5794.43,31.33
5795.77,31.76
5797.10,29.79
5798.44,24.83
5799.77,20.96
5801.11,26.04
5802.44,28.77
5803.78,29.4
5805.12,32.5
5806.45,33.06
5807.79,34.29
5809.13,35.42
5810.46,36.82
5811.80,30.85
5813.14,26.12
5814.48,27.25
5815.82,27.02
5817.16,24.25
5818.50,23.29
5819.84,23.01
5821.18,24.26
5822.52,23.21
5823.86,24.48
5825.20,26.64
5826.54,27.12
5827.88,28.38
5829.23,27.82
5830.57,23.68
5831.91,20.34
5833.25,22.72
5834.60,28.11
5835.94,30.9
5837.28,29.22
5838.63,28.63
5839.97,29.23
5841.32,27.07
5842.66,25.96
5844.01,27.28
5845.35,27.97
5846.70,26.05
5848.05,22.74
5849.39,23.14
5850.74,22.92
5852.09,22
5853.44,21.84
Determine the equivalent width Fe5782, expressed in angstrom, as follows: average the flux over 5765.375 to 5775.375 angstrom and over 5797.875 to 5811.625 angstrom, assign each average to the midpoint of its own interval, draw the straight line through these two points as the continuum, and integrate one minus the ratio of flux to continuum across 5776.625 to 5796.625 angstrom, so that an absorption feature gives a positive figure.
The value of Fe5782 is 1.45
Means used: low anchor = 25.9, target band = 26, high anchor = 30.3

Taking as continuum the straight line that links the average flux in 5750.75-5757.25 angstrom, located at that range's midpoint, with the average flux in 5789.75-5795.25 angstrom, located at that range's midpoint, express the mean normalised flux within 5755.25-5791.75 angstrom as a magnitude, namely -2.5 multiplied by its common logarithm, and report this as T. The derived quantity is 0.17 mag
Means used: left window 33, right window 27.6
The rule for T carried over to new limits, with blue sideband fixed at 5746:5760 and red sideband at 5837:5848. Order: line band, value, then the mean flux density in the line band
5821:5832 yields 0.10 mag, 25.4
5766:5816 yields 0.07 mag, 27.3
